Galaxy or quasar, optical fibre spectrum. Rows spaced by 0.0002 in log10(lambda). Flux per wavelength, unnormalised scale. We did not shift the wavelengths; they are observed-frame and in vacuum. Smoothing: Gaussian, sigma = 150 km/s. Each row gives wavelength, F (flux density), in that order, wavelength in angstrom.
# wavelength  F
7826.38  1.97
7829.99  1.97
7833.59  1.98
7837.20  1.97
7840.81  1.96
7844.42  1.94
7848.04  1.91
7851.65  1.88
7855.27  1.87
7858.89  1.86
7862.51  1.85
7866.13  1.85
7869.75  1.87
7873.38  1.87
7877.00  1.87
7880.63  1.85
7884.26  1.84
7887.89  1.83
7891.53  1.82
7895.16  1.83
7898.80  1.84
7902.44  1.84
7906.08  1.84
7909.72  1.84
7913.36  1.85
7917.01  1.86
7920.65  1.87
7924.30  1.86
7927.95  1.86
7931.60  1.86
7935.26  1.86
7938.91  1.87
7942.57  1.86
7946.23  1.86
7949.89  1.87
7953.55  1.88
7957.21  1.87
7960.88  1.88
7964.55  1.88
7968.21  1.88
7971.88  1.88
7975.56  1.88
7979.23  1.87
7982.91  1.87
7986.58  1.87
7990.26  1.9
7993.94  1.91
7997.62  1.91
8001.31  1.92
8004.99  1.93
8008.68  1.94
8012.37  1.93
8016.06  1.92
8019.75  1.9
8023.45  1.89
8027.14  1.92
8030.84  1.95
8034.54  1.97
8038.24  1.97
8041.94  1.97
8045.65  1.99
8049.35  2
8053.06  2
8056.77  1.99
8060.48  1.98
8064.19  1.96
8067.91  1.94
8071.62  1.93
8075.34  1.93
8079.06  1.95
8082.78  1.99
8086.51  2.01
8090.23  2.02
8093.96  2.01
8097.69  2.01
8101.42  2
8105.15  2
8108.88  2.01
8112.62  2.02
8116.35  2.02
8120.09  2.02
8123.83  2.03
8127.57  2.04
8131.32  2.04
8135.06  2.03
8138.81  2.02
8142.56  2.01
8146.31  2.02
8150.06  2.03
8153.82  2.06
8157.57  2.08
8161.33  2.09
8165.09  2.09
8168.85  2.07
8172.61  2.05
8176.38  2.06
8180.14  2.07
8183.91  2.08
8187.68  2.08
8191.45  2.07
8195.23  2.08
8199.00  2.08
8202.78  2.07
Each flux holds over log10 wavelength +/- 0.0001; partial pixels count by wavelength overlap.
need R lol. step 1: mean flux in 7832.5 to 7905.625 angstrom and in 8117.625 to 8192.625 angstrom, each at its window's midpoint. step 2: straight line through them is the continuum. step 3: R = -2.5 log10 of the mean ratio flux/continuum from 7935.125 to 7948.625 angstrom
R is 0.03 mag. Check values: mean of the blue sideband 1.87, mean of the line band 1.86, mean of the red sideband 2.05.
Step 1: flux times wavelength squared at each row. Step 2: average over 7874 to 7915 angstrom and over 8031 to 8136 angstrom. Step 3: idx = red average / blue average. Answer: 1.13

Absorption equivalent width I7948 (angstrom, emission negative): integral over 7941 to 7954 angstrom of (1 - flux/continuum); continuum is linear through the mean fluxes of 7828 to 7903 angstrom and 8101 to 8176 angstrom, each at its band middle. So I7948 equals 0.4 angstrom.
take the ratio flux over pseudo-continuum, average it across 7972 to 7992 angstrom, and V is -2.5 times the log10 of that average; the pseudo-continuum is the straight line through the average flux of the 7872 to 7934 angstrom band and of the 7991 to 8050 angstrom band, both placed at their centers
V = 0.017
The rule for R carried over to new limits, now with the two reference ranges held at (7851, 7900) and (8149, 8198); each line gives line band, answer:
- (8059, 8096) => 0.02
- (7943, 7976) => 0.02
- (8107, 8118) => 0.00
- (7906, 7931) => 0.02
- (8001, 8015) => 0.01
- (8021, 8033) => 0.02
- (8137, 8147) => 0.02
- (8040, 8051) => -0.01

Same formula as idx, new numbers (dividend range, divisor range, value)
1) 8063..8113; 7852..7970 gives 1.12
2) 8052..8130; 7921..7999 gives 1.10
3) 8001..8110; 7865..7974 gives 1.09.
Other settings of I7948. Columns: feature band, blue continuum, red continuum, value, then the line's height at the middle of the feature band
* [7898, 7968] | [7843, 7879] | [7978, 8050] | 1.41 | 1.9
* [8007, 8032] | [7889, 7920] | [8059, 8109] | 0.13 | 1.93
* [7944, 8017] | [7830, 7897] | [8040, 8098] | 1.72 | 1.94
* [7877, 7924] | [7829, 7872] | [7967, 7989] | 1.26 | 1.89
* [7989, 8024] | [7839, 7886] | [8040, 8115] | 0.61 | 1.95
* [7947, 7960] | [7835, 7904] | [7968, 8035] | 0.15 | 1.89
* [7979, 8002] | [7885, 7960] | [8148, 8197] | 0.23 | 1.91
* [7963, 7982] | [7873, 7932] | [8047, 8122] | 0.25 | 1.9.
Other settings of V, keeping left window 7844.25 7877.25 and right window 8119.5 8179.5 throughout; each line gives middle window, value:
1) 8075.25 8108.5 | 0.010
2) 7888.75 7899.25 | 0.039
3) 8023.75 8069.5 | 0.010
